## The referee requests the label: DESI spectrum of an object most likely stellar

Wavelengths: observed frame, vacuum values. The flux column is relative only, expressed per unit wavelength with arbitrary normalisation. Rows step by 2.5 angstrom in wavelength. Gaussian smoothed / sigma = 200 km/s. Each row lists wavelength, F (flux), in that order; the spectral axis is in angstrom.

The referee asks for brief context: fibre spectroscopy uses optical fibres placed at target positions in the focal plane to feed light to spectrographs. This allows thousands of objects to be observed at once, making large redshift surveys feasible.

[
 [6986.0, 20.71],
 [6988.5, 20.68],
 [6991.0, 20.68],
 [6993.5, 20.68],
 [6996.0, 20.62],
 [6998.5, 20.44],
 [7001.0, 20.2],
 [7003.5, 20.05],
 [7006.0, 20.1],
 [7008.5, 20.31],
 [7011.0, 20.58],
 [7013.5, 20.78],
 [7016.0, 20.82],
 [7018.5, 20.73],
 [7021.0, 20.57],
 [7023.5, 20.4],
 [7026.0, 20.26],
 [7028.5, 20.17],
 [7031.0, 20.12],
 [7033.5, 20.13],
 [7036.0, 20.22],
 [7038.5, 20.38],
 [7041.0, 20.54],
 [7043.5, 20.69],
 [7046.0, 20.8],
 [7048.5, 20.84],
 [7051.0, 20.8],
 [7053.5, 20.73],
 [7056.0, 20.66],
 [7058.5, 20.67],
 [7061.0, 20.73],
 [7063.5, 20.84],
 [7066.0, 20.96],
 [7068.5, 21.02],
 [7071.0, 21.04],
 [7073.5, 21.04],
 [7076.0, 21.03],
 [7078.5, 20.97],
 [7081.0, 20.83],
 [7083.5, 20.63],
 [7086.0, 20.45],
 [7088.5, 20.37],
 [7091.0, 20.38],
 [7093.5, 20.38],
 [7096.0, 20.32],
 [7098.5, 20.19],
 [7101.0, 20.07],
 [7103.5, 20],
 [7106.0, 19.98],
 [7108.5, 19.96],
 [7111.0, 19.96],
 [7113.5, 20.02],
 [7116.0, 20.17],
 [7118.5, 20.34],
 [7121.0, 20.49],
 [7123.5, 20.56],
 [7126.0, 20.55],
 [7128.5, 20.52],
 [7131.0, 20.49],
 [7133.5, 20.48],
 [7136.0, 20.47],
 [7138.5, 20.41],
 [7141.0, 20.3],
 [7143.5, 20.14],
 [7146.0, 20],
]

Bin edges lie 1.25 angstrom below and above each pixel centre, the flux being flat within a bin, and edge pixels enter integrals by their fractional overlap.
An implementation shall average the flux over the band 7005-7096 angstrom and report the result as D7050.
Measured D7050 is 20.6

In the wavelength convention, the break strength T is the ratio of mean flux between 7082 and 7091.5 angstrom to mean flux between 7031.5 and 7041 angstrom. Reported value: 1.01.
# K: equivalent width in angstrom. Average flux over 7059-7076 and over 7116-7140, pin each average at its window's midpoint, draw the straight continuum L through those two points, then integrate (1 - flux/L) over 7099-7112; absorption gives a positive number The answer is 0.4 angstrom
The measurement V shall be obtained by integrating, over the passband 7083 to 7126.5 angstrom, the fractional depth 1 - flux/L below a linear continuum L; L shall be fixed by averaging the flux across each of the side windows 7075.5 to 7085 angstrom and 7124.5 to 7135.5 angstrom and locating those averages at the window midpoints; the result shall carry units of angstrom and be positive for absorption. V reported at 0.9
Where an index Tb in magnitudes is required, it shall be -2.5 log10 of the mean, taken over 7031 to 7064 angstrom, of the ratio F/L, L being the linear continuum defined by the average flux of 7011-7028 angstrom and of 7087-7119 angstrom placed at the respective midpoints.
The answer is -0.01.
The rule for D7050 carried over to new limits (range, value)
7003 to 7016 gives 20.4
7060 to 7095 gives 20.8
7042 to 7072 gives 20.8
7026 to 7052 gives 20.5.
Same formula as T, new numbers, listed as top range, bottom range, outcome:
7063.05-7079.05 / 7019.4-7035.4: 1.04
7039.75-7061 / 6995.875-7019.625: 1.01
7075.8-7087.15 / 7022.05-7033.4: 1.03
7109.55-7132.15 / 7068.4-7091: 0.98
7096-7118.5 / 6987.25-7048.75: 0.98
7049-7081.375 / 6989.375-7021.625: 1.02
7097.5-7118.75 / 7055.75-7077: 0.96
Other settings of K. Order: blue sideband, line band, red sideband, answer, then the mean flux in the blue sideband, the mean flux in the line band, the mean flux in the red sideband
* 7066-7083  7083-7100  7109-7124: 0.2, 21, 20.4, 20.2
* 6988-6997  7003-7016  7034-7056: 0.1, 20.7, 20.4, 20.6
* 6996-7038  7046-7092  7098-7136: -1.1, 20.4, 20.8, 20.3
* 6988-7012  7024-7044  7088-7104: 0.1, 20.4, 20.3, 20.2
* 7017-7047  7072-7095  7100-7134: -0.4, 20.4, 20.7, 20.3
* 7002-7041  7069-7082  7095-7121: -0.5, 20.4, 21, 20.1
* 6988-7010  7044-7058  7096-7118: -0.4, 20.4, 20.8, 20.1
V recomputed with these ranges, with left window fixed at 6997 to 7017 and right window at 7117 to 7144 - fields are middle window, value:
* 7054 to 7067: -0.2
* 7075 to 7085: -0.2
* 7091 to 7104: 0.1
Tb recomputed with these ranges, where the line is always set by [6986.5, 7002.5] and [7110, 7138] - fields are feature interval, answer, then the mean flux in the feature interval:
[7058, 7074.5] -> -0.024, 20.9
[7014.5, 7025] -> -0.006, 20.6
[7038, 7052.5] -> -0.011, 20.7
